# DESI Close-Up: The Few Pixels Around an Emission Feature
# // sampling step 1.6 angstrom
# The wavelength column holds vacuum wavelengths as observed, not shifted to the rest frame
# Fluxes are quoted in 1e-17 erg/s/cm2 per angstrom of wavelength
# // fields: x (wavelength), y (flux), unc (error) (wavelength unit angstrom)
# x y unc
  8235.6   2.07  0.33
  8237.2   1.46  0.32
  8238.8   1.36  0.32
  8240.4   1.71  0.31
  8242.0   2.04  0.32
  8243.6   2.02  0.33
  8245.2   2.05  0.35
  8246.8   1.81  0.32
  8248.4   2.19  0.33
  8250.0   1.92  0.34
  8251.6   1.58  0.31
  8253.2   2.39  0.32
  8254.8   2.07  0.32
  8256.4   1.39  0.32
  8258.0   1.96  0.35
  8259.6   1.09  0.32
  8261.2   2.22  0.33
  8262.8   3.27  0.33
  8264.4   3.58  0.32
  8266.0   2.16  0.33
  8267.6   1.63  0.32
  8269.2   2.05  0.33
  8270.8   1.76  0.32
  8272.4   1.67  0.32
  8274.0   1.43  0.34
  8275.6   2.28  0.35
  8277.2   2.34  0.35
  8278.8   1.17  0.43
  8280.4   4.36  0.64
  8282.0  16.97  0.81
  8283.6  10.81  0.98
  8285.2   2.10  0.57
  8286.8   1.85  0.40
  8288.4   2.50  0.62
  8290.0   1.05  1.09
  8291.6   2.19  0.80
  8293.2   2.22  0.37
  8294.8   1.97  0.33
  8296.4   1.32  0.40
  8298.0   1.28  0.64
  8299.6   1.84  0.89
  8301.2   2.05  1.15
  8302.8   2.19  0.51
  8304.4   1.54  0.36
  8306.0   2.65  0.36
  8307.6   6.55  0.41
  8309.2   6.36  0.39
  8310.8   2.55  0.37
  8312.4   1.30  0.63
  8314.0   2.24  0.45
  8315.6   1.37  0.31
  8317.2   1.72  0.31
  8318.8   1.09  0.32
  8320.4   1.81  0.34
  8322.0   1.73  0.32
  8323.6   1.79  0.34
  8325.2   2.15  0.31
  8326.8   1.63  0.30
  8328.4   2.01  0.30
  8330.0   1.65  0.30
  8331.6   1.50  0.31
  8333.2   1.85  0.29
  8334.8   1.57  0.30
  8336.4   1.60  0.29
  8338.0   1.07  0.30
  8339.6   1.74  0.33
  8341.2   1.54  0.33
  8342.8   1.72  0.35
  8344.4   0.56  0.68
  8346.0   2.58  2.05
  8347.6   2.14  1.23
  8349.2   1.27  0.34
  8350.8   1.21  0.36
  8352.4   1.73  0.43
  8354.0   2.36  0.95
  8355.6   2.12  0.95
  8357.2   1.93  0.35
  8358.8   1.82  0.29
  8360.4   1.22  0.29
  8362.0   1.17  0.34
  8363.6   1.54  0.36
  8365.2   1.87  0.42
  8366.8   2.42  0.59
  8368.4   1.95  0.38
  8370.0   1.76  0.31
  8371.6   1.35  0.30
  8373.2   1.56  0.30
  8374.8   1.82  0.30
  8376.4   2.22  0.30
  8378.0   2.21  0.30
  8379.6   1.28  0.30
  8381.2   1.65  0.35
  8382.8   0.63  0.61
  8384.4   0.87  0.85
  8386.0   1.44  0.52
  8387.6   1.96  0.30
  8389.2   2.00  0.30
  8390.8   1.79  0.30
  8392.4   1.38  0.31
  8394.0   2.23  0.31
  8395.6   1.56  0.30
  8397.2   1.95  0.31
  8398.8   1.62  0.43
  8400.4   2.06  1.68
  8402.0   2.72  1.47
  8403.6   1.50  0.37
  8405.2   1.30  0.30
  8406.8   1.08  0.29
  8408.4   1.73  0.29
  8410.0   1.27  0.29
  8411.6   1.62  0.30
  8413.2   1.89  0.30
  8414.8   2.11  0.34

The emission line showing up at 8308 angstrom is [N II] 6583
